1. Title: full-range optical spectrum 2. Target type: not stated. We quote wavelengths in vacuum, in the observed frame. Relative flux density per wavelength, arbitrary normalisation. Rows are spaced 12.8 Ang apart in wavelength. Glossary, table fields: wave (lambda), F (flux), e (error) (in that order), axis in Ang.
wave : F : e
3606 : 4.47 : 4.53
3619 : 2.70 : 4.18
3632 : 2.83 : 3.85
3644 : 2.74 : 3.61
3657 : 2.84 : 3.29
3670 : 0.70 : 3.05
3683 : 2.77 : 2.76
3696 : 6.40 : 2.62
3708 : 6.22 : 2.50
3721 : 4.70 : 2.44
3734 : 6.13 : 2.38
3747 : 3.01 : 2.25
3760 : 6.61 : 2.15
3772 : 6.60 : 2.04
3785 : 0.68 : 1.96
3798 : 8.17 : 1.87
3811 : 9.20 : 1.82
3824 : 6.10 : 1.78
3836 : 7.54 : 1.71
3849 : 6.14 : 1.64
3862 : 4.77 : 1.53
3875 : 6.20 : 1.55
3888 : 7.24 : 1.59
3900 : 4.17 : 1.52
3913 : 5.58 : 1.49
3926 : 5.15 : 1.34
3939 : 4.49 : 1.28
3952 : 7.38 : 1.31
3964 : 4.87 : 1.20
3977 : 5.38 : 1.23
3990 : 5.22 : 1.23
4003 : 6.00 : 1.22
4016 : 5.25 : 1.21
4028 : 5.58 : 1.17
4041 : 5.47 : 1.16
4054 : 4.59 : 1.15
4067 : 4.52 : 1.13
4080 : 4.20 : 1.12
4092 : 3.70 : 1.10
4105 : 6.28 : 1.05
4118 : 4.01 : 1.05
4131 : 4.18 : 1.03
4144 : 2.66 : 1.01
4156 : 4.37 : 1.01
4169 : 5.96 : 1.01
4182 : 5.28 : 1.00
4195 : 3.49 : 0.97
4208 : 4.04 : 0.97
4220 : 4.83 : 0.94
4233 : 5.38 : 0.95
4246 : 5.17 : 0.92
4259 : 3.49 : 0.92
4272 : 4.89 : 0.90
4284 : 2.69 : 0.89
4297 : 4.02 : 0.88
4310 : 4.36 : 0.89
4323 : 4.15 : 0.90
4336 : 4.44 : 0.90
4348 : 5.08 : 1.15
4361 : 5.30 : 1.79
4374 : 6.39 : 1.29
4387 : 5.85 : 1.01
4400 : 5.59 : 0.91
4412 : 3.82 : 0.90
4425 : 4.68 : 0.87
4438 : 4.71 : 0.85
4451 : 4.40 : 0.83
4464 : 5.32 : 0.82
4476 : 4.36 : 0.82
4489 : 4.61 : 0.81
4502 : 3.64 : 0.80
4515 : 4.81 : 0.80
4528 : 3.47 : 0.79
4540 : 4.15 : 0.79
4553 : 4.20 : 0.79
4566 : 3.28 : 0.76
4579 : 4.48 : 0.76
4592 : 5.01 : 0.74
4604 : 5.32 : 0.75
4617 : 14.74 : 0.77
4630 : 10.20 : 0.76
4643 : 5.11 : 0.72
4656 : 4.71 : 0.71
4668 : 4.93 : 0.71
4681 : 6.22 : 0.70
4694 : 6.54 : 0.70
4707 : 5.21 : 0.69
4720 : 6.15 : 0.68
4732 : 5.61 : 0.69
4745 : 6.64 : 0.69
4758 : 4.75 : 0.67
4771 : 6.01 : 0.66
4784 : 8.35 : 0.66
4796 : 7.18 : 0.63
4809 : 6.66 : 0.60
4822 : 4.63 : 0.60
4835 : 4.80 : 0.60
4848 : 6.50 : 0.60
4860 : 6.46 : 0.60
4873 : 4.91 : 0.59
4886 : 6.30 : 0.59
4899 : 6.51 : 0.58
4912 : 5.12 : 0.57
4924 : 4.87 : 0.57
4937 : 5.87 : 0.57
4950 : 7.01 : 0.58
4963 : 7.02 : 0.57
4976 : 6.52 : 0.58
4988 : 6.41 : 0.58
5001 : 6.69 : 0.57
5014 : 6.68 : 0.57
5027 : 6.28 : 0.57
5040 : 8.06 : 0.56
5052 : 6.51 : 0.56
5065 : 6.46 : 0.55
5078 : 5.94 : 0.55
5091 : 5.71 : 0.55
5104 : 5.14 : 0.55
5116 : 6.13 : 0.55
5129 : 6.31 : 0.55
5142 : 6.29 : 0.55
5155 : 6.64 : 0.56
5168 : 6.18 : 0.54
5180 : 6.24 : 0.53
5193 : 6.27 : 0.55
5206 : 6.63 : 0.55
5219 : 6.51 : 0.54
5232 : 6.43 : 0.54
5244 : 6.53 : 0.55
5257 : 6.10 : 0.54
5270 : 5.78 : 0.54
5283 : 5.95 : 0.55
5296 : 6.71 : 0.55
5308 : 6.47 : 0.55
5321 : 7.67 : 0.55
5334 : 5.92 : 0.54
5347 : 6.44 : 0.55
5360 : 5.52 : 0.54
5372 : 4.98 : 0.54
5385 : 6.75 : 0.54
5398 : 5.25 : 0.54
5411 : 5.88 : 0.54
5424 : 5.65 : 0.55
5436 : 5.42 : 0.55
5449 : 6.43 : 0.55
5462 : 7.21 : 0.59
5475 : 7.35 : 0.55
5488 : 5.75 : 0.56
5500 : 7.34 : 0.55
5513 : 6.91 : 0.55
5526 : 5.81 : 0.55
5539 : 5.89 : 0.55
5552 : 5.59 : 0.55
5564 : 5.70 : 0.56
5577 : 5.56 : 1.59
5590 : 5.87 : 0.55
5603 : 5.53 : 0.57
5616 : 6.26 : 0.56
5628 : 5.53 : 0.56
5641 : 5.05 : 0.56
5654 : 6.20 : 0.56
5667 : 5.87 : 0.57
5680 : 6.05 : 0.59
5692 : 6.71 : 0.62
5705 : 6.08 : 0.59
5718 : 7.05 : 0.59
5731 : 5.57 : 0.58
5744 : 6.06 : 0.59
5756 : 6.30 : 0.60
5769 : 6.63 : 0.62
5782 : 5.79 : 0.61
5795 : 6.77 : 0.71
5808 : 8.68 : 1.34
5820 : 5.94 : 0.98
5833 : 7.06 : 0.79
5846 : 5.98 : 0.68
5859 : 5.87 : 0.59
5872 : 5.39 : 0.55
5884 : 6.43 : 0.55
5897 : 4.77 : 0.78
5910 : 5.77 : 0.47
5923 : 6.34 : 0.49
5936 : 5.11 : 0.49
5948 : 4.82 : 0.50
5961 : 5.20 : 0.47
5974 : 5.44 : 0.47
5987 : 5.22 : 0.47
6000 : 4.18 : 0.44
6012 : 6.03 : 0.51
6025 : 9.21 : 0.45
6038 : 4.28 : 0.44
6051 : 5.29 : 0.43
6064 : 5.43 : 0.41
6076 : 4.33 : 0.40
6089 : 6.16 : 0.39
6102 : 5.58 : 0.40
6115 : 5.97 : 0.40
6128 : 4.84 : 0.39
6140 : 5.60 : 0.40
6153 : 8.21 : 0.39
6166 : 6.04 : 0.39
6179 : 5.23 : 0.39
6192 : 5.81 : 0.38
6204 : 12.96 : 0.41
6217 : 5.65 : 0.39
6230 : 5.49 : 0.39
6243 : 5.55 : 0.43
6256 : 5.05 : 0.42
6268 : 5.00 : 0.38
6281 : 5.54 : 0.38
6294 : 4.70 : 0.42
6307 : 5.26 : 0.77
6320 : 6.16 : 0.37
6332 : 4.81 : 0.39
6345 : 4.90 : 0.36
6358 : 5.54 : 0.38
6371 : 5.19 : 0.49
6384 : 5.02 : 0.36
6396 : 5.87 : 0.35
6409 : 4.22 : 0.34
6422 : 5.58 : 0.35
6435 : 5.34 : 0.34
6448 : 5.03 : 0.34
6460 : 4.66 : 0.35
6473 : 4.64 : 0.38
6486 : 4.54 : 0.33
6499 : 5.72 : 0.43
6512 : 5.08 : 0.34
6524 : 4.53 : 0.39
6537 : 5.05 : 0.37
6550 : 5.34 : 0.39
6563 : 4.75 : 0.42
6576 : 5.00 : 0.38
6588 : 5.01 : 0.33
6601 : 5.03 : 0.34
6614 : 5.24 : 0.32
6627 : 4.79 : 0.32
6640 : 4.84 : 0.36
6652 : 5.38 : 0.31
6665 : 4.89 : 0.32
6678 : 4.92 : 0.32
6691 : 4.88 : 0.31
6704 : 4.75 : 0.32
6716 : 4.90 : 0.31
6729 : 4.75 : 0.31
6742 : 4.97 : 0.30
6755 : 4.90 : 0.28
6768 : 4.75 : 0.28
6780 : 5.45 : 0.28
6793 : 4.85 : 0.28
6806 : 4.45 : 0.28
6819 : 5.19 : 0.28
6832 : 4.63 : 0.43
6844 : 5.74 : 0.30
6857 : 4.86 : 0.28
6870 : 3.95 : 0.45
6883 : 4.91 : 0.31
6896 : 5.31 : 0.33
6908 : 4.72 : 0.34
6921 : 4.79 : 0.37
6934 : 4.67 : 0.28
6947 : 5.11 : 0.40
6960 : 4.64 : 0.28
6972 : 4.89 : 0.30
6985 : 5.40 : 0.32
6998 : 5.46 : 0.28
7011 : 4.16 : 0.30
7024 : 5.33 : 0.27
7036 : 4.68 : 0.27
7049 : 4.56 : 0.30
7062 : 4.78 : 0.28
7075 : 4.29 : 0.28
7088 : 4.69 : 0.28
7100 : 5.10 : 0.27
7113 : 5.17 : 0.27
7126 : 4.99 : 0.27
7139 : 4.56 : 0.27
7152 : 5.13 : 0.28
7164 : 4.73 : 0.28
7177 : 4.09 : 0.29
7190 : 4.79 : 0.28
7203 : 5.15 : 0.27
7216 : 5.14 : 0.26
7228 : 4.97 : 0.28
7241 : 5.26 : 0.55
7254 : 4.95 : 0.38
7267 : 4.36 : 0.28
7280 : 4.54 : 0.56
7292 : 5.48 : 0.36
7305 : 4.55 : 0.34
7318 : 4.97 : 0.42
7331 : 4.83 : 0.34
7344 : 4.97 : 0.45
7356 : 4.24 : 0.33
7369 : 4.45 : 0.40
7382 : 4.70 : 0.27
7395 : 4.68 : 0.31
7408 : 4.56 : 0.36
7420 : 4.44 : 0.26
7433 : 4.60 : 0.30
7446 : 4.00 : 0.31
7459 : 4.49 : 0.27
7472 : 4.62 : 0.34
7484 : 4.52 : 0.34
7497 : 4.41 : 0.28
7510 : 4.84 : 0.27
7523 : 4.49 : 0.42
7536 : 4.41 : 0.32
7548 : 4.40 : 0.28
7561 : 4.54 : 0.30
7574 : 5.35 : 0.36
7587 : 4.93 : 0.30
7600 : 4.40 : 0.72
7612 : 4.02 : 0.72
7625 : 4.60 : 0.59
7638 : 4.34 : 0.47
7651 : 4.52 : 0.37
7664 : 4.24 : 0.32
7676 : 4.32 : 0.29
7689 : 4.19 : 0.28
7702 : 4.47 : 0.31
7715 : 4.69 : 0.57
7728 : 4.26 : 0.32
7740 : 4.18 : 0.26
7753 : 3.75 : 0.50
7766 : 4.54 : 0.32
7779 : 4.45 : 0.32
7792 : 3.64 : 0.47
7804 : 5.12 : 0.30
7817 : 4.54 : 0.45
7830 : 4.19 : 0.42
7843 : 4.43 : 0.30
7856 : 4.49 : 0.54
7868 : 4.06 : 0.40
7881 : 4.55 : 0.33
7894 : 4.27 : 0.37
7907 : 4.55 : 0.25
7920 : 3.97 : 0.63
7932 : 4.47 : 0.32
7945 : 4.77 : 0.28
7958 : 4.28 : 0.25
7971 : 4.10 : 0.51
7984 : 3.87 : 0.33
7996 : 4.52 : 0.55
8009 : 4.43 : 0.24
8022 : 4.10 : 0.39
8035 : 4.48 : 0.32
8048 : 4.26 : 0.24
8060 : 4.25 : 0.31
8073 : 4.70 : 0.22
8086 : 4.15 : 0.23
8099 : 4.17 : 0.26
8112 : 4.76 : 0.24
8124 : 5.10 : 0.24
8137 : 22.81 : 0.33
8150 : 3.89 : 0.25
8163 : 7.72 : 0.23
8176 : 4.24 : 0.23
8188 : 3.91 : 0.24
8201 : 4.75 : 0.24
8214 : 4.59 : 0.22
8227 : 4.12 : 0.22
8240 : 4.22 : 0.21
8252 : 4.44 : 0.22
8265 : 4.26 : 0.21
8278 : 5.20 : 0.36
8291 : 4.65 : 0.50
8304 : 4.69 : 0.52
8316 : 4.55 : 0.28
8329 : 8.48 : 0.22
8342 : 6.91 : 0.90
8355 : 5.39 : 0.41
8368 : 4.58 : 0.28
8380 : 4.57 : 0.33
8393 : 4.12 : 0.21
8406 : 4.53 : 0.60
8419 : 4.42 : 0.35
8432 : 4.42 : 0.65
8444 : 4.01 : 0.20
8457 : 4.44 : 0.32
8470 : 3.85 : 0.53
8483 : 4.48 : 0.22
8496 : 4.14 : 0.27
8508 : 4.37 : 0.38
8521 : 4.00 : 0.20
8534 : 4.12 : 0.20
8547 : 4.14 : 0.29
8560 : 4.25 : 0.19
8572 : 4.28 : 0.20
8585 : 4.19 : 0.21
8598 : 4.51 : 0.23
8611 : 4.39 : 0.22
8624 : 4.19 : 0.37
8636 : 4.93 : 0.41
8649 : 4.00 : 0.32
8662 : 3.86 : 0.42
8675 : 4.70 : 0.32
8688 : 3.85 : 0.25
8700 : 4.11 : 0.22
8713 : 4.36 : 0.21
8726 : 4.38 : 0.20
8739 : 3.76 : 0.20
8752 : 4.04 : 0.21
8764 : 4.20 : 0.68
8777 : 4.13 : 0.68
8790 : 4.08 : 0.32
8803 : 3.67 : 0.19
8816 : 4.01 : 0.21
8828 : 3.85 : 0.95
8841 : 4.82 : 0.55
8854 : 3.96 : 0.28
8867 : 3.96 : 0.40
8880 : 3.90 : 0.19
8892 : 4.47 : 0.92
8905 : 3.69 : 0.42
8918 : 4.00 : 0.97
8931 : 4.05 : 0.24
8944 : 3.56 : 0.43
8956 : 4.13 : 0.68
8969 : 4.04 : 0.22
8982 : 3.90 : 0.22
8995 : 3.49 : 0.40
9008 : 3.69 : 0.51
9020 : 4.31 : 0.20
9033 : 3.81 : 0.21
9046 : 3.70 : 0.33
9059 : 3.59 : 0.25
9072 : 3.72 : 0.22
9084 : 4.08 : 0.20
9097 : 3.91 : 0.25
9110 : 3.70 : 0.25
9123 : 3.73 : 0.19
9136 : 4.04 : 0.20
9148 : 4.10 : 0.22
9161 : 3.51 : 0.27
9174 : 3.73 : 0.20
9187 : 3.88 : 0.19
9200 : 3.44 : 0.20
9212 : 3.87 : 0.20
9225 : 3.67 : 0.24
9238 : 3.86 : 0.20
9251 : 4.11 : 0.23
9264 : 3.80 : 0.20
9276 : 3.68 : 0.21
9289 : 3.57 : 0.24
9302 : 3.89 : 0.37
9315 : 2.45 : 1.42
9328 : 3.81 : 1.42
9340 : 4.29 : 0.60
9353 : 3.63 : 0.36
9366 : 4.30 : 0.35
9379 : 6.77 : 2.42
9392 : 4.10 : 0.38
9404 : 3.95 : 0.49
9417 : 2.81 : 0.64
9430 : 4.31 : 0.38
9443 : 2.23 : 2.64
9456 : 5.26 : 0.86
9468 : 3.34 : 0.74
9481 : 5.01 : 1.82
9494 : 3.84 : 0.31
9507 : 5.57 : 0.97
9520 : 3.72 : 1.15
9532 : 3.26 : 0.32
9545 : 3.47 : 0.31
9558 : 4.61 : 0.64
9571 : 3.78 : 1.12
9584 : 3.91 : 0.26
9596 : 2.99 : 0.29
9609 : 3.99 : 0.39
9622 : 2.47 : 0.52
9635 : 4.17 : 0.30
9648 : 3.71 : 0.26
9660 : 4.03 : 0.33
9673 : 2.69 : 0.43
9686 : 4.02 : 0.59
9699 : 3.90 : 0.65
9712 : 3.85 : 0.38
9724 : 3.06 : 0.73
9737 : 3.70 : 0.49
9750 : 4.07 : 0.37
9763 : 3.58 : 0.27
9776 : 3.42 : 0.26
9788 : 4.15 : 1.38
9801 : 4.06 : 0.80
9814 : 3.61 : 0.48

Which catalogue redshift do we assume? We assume 0.240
